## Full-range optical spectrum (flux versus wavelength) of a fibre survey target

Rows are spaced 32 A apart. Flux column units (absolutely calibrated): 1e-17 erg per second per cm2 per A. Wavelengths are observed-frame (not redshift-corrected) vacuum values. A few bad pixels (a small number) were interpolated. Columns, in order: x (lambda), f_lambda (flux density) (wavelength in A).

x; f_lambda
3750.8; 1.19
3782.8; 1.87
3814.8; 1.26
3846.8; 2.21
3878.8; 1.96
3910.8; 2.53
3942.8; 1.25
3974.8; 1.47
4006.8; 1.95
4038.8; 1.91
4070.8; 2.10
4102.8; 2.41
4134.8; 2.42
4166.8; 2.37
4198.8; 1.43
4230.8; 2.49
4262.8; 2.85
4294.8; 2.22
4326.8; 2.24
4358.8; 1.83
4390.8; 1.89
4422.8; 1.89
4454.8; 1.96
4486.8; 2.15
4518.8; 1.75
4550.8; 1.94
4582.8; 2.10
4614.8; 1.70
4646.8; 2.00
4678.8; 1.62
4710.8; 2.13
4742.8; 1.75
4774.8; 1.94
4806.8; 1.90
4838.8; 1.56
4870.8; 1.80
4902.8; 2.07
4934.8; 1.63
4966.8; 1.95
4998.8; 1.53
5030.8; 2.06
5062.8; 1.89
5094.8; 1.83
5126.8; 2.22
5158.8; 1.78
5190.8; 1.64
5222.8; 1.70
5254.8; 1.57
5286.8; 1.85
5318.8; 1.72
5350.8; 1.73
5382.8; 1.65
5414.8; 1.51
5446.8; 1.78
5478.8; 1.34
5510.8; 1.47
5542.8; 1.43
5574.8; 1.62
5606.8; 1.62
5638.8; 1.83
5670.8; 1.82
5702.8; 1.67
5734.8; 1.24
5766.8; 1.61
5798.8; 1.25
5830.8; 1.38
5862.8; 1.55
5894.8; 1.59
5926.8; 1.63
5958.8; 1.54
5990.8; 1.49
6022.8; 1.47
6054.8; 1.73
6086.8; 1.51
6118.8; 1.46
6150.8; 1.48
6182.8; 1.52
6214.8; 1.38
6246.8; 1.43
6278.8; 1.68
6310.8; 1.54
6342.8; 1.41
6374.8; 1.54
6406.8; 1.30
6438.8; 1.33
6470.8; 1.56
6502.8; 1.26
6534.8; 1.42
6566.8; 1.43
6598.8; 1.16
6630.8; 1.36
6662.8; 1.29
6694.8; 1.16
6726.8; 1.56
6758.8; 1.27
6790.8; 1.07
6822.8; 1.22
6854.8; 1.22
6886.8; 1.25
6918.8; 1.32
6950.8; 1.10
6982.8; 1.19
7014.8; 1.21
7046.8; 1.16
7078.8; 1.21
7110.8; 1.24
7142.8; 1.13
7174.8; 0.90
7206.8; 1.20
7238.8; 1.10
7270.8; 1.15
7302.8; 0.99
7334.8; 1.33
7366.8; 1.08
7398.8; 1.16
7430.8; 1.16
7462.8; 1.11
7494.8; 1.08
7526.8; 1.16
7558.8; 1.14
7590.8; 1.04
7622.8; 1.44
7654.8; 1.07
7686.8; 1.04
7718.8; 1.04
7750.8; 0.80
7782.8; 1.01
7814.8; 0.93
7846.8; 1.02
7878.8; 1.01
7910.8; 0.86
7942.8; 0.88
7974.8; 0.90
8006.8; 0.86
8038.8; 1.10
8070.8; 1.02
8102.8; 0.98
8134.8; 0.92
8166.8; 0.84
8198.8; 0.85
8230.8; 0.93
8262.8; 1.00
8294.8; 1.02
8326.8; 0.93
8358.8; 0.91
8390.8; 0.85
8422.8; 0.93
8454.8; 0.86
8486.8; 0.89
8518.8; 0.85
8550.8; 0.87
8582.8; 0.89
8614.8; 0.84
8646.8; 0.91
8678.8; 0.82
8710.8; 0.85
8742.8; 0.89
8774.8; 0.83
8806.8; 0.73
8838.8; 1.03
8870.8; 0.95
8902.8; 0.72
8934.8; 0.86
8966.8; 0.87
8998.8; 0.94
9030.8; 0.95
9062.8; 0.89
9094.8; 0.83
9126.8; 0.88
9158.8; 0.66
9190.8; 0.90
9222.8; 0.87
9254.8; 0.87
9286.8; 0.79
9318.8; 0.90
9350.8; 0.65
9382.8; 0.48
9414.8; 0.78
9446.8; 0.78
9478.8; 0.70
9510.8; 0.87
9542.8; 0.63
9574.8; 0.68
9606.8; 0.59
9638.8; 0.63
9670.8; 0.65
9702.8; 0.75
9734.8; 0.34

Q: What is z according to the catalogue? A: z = 0.03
